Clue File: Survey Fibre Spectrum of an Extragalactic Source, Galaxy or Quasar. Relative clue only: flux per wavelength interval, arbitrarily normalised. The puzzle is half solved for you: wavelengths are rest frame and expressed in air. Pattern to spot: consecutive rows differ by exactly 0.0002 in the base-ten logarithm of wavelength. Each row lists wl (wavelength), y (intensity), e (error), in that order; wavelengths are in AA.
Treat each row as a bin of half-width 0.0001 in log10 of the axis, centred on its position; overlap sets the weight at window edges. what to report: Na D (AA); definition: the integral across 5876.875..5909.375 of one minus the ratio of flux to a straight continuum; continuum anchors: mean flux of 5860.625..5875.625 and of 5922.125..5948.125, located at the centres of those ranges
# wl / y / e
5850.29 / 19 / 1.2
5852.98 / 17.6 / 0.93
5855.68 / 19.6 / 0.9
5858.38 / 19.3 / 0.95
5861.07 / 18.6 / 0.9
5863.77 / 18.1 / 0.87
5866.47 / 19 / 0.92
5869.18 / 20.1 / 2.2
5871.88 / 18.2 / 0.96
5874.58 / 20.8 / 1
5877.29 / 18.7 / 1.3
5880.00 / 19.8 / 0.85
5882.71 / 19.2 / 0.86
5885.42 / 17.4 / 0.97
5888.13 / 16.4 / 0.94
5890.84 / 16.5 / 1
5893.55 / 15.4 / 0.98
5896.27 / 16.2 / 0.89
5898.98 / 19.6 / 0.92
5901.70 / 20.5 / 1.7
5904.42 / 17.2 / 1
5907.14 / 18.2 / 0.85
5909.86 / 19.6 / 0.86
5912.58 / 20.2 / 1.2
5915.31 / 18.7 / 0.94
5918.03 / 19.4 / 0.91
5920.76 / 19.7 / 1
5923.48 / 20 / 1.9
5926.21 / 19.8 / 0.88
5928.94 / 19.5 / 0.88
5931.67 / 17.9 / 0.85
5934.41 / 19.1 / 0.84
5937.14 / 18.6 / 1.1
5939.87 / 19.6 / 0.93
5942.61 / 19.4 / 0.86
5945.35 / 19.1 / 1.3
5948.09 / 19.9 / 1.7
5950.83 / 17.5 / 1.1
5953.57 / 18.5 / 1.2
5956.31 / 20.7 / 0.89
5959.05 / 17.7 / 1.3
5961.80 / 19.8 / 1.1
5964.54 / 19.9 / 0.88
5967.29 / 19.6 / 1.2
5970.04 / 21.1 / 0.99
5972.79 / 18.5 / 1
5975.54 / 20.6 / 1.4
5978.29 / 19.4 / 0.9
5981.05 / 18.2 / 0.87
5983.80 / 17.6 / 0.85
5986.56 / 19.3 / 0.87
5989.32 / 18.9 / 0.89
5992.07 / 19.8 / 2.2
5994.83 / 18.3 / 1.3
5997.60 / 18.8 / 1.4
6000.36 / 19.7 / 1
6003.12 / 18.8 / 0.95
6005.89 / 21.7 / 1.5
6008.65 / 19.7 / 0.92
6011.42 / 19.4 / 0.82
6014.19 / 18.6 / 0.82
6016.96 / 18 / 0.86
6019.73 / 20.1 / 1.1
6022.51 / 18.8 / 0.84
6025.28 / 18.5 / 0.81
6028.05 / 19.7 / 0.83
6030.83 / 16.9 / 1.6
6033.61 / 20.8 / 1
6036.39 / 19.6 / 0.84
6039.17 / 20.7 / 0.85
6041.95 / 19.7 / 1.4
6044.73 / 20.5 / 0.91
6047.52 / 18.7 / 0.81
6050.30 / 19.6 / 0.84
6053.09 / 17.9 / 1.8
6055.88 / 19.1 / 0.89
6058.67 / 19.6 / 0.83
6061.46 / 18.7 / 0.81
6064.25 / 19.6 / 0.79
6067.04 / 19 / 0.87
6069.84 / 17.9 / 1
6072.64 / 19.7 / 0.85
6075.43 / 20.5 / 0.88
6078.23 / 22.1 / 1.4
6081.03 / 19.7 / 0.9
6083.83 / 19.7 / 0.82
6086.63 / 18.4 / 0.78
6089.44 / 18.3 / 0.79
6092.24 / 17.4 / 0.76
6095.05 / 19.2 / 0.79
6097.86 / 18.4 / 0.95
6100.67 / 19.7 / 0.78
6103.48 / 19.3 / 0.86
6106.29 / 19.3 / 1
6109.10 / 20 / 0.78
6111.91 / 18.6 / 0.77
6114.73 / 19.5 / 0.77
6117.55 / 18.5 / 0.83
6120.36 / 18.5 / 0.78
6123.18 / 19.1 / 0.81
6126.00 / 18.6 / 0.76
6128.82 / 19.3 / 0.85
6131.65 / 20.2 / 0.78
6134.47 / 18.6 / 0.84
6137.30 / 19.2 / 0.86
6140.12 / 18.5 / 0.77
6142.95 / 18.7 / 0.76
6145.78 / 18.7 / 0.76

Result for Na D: 2.1 AA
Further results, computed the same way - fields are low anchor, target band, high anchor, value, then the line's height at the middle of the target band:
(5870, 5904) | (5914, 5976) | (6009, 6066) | -2.33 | 18.6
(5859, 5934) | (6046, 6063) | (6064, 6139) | 0.11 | 19.1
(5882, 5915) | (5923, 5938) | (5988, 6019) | -0.58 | 18.4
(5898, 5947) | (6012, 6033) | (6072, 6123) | 0.52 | 19.2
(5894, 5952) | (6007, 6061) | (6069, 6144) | -0.49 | 19.1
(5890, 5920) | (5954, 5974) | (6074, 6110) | -0.94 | 18.7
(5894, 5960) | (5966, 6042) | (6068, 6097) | -0.74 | 19.1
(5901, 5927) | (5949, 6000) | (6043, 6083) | 0.60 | 19.4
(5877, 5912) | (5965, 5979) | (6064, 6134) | -1.03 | 18.5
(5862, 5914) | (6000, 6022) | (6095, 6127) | -0.78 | 18.8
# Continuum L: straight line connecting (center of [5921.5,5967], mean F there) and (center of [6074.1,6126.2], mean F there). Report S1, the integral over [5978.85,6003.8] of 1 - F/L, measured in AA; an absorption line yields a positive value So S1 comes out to 0.5 AA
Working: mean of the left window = 19.2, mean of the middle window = 18.8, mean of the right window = 19.2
